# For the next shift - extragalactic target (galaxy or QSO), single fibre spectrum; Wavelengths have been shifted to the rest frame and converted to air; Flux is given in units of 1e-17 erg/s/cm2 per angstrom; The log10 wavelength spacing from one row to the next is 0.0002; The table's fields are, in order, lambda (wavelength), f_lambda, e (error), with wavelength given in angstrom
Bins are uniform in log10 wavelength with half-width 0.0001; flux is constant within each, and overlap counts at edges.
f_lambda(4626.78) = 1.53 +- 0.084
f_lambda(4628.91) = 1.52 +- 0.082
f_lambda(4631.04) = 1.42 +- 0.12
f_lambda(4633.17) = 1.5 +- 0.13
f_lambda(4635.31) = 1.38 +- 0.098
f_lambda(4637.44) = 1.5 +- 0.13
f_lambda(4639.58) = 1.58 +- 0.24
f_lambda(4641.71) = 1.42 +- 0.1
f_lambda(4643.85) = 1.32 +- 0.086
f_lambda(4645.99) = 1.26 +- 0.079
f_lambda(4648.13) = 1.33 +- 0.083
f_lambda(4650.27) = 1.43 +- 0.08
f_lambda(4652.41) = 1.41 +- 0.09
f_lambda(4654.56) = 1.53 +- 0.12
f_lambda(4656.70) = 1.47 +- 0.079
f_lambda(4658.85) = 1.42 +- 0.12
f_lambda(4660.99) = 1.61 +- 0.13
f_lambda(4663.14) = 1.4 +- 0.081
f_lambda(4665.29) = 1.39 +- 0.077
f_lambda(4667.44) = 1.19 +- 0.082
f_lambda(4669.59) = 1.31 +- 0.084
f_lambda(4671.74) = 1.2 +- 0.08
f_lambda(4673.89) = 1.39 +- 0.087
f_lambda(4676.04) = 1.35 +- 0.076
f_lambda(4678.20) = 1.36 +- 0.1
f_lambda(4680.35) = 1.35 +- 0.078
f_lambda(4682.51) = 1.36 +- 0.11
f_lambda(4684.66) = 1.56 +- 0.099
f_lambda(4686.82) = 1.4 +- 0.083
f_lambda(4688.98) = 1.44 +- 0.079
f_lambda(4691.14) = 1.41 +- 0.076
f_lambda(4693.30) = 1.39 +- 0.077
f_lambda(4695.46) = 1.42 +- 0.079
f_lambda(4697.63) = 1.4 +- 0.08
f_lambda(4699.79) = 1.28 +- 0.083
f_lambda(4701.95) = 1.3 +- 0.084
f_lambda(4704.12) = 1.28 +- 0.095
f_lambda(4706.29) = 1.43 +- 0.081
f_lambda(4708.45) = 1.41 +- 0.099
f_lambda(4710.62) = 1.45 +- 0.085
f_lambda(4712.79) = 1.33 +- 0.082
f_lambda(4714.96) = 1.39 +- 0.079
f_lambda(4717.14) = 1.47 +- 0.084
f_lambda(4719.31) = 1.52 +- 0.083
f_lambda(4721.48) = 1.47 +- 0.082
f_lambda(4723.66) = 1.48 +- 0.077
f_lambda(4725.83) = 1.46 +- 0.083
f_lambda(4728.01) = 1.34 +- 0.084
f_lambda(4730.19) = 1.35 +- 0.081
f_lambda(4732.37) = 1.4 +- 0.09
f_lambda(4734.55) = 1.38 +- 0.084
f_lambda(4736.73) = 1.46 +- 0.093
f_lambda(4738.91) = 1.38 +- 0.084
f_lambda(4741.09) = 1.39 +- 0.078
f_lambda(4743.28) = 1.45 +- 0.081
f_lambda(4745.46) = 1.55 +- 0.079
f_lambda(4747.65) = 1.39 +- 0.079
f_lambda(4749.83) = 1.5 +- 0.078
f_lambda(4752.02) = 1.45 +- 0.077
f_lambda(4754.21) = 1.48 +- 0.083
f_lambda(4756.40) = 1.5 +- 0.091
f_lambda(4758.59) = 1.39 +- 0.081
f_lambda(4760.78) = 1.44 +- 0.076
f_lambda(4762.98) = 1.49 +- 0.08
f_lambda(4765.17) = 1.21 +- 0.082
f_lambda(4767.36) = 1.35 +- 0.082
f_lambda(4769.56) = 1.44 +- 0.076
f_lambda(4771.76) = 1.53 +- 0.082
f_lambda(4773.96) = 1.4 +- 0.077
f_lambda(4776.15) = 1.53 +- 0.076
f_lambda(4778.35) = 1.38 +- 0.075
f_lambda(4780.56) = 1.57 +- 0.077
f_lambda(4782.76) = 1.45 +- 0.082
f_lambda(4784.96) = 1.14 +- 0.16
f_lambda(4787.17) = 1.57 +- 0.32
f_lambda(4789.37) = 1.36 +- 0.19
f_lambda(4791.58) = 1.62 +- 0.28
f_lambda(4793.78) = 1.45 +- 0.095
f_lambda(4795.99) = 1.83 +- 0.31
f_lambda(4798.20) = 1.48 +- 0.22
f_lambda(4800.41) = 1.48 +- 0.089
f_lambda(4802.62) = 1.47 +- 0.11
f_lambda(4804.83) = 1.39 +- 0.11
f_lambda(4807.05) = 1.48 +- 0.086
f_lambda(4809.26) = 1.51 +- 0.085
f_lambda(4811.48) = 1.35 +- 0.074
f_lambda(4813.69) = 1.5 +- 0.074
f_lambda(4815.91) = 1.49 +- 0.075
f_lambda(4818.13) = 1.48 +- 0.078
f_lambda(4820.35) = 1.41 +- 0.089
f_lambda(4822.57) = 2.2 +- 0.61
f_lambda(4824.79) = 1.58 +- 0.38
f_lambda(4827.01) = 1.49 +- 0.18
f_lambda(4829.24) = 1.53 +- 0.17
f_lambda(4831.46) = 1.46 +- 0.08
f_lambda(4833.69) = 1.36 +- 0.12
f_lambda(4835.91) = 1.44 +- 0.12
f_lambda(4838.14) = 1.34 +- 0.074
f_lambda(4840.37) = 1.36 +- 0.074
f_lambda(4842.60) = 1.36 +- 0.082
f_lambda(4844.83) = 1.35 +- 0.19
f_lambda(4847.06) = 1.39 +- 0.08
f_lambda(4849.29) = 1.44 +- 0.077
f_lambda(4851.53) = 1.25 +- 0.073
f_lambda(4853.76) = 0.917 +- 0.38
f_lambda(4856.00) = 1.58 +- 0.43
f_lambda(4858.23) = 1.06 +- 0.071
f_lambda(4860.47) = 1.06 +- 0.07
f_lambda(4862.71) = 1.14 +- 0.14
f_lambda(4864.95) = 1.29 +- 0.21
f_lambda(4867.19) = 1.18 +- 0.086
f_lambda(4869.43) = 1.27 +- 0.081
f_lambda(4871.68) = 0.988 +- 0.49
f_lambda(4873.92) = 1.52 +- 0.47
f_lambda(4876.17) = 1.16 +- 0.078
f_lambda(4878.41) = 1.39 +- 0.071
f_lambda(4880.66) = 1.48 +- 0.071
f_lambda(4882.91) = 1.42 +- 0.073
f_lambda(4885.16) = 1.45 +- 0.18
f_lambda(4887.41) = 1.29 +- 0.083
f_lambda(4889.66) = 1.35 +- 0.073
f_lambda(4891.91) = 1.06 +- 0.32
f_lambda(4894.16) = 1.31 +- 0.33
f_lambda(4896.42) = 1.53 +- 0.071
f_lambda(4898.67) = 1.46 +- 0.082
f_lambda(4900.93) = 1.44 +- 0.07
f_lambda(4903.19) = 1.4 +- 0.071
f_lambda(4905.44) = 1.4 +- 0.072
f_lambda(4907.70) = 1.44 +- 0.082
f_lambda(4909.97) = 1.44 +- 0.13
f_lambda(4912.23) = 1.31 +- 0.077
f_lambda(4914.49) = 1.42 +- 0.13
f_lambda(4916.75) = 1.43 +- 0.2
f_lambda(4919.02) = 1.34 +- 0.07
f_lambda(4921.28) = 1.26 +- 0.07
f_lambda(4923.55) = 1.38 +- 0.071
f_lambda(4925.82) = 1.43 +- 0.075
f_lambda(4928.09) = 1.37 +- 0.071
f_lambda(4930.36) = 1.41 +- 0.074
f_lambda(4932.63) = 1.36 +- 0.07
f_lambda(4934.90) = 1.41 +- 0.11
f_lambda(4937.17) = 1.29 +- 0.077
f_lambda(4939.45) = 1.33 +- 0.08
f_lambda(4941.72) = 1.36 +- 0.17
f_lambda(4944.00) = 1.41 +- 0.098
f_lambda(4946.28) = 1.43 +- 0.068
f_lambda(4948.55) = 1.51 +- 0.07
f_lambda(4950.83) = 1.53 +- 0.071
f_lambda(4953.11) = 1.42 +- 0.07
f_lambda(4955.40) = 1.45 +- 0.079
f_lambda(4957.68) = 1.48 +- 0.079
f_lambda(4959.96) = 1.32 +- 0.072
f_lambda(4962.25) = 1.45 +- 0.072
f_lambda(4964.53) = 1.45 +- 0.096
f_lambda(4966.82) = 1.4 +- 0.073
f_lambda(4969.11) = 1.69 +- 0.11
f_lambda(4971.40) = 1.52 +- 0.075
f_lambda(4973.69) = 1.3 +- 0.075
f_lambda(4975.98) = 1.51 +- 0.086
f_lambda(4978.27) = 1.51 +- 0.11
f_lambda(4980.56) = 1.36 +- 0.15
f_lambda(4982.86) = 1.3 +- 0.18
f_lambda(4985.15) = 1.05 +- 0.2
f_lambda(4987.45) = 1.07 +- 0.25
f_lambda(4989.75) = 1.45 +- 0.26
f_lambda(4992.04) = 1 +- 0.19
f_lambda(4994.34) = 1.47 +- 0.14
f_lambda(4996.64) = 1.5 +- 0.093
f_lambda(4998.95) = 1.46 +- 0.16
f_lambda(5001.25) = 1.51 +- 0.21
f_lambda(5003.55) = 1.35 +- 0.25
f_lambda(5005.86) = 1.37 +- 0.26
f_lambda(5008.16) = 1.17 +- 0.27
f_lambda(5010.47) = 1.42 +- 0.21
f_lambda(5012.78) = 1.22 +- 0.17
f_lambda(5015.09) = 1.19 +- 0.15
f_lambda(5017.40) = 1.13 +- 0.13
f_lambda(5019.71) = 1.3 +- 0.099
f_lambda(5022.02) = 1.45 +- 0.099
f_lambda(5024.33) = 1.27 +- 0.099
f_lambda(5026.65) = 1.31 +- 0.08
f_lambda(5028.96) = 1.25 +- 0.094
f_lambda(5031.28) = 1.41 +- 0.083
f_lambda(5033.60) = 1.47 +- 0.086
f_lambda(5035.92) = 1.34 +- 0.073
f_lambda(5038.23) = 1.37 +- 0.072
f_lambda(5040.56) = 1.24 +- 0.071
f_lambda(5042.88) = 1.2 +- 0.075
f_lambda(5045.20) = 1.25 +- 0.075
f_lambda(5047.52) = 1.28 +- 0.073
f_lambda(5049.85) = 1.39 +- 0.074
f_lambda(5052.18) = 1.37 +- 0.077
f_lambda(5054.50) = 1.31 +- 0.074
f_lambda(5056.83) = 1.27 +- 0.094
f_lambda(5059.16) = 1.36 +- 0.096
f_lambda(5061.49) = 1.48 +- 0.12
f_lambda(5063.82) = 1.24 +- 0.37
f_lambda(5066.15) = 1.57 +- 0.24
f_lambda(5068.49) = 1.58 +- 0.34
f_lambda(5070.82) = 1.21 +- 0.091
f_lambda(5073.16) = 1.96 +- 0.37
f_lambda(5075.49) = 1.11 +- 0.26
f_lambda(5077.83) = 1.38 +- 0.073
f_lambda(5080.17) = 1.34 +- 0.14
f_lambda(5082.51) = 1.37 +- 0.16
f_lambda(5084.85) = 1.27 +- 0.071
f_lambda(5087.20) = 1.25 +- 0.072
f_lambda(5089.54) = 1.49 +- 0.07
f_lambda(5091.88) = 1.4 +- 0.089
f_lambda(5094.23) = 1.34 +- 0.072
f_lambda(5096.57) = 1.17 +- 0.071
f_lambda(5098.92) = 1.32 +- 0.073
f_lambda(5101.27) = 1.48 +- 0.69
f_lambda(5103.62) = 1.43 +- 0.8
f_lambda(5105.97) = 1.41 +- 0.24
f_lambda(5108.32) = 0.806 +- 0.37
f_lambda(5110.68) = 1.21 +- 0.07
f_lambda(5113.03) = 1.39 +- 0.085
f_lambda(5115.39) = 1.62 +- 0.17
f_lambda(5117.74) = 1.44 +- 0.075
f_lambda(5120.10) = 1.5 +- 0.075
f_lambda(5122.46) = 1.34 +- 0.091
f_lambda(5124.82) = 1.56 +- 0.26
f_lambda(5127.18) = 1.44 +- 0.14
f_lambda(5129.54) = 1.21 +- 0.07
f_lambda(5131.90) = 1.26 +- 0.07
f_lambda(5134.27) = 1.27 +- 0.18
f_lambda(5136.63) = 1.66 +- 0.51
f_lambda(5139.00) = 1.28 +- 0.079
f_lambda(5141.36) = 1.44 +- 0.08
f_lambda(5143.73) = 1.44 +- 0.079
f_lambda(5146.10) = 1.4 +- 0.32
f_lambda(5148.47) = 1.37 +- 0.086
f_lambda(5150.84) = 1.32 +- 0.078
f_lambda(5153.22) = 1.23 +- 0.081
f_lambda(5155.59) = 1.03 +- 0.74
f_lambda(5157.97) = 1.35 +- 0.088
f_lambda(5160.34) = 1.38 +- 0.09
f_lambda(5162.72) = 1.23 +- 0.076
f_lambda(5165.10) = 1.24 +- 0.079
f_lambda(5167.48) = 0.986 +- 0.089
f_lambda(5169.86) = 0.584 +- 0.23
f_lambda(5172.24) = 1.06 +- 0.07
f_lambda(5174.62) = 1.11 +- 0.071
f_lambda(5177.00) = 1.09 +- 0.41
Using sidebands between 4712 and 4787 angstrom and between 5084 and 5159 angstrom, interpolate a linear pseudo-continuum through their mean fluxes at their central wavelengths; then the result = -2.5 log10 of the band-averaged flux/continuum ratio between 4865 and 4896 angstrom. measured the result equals 0.08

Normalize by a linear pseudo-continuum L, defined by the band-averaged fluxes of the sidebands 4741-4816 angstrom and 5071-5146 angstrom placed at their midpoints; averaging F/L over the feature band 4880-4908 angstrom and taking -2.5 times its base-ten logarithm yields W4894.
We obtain 0.03 mag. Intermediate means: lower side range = 1.46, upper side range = 1.37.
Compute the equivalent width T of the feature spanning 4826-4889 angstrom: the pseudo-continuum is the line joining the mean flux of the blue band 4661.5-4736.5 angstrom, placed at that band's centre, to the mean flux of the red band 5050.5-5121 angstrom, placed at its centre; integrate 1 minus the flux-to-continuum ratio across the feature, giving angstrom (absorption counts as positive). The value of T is 2.71 angstrom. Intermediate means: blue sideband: 1.39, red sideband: 1.37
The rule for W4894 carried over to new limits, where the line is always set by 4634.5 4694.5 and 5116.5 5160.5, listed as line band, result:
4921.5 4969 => -0.03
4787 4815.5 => -0.08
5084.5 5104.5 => 0.01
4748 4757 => -0.06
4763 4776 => -0.01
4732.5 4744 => -0.01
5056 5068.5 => -0.03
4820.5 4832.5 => -0.18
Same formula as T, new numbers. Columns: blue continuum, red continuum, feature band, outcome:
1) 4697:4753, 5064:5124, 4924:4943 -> 0.3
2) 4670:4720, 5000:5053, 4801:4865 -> -2.3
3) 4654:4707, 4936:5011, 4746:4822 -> -4.2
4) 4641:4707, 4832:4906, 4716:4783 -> -4.1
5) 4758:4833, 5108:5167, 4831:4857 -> 2.0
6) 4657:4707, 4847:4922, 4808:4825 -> -2.9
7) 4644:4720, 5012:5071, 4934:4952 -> -0.9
